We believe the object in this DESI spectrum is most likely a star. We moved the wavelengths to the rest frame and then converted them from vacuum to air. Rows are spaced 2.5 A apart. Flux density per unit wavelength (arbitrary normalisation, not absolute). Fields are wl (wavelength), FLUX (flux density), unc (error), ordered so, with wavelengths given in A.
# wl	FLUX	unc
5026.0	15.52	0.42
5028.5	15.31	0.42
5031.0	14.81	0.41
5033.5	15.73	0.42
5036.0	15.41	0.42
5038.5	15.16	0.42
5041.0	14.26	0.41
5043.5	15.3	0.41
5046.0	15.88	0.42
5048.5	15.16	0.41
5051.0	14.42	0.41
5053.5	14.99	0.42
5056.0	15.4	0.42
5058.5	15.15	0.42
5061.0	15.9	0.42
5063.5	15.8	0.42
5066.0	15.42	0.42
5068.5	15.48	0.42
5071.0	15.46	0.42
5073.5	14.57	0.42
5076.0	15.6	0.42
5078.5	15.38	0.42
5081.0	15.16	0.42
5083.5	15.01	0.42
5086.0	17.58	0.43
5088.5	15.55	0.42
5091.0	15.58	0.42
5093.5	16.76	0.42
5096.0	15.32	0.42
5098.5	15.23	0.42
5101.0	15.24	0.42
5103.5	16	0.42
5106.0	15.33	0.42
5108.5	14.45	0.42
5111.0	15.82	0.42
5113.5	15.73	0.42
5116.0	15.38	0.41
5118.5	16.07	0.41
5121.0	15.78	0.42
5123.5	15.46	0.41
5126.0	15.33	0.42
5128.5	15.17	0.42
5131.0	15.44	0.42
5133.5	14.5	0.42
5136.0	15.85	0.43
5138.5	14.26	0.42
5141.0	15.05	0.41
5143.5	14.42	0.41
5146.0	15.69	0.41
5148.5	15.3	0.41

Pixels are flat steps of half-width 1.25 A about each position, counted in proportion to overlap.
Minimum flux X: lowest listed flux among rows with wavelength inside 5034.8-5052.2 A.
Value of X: 14.26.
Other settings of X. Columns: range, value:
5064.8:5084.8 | 14.57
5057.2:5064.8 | 15.15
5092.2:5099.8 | 15.23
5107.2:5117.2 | 14.45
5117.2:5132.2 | 15.17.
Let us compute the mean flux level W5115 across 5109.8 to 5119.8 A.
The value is 15.7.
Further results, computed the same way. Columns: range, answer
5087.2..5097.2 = 15.8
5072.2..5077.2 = 15.1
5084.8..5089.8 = 16.5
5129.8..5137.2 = 15.3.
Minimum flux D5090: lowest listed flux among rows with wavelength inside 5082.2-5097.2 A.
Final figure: 15.01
